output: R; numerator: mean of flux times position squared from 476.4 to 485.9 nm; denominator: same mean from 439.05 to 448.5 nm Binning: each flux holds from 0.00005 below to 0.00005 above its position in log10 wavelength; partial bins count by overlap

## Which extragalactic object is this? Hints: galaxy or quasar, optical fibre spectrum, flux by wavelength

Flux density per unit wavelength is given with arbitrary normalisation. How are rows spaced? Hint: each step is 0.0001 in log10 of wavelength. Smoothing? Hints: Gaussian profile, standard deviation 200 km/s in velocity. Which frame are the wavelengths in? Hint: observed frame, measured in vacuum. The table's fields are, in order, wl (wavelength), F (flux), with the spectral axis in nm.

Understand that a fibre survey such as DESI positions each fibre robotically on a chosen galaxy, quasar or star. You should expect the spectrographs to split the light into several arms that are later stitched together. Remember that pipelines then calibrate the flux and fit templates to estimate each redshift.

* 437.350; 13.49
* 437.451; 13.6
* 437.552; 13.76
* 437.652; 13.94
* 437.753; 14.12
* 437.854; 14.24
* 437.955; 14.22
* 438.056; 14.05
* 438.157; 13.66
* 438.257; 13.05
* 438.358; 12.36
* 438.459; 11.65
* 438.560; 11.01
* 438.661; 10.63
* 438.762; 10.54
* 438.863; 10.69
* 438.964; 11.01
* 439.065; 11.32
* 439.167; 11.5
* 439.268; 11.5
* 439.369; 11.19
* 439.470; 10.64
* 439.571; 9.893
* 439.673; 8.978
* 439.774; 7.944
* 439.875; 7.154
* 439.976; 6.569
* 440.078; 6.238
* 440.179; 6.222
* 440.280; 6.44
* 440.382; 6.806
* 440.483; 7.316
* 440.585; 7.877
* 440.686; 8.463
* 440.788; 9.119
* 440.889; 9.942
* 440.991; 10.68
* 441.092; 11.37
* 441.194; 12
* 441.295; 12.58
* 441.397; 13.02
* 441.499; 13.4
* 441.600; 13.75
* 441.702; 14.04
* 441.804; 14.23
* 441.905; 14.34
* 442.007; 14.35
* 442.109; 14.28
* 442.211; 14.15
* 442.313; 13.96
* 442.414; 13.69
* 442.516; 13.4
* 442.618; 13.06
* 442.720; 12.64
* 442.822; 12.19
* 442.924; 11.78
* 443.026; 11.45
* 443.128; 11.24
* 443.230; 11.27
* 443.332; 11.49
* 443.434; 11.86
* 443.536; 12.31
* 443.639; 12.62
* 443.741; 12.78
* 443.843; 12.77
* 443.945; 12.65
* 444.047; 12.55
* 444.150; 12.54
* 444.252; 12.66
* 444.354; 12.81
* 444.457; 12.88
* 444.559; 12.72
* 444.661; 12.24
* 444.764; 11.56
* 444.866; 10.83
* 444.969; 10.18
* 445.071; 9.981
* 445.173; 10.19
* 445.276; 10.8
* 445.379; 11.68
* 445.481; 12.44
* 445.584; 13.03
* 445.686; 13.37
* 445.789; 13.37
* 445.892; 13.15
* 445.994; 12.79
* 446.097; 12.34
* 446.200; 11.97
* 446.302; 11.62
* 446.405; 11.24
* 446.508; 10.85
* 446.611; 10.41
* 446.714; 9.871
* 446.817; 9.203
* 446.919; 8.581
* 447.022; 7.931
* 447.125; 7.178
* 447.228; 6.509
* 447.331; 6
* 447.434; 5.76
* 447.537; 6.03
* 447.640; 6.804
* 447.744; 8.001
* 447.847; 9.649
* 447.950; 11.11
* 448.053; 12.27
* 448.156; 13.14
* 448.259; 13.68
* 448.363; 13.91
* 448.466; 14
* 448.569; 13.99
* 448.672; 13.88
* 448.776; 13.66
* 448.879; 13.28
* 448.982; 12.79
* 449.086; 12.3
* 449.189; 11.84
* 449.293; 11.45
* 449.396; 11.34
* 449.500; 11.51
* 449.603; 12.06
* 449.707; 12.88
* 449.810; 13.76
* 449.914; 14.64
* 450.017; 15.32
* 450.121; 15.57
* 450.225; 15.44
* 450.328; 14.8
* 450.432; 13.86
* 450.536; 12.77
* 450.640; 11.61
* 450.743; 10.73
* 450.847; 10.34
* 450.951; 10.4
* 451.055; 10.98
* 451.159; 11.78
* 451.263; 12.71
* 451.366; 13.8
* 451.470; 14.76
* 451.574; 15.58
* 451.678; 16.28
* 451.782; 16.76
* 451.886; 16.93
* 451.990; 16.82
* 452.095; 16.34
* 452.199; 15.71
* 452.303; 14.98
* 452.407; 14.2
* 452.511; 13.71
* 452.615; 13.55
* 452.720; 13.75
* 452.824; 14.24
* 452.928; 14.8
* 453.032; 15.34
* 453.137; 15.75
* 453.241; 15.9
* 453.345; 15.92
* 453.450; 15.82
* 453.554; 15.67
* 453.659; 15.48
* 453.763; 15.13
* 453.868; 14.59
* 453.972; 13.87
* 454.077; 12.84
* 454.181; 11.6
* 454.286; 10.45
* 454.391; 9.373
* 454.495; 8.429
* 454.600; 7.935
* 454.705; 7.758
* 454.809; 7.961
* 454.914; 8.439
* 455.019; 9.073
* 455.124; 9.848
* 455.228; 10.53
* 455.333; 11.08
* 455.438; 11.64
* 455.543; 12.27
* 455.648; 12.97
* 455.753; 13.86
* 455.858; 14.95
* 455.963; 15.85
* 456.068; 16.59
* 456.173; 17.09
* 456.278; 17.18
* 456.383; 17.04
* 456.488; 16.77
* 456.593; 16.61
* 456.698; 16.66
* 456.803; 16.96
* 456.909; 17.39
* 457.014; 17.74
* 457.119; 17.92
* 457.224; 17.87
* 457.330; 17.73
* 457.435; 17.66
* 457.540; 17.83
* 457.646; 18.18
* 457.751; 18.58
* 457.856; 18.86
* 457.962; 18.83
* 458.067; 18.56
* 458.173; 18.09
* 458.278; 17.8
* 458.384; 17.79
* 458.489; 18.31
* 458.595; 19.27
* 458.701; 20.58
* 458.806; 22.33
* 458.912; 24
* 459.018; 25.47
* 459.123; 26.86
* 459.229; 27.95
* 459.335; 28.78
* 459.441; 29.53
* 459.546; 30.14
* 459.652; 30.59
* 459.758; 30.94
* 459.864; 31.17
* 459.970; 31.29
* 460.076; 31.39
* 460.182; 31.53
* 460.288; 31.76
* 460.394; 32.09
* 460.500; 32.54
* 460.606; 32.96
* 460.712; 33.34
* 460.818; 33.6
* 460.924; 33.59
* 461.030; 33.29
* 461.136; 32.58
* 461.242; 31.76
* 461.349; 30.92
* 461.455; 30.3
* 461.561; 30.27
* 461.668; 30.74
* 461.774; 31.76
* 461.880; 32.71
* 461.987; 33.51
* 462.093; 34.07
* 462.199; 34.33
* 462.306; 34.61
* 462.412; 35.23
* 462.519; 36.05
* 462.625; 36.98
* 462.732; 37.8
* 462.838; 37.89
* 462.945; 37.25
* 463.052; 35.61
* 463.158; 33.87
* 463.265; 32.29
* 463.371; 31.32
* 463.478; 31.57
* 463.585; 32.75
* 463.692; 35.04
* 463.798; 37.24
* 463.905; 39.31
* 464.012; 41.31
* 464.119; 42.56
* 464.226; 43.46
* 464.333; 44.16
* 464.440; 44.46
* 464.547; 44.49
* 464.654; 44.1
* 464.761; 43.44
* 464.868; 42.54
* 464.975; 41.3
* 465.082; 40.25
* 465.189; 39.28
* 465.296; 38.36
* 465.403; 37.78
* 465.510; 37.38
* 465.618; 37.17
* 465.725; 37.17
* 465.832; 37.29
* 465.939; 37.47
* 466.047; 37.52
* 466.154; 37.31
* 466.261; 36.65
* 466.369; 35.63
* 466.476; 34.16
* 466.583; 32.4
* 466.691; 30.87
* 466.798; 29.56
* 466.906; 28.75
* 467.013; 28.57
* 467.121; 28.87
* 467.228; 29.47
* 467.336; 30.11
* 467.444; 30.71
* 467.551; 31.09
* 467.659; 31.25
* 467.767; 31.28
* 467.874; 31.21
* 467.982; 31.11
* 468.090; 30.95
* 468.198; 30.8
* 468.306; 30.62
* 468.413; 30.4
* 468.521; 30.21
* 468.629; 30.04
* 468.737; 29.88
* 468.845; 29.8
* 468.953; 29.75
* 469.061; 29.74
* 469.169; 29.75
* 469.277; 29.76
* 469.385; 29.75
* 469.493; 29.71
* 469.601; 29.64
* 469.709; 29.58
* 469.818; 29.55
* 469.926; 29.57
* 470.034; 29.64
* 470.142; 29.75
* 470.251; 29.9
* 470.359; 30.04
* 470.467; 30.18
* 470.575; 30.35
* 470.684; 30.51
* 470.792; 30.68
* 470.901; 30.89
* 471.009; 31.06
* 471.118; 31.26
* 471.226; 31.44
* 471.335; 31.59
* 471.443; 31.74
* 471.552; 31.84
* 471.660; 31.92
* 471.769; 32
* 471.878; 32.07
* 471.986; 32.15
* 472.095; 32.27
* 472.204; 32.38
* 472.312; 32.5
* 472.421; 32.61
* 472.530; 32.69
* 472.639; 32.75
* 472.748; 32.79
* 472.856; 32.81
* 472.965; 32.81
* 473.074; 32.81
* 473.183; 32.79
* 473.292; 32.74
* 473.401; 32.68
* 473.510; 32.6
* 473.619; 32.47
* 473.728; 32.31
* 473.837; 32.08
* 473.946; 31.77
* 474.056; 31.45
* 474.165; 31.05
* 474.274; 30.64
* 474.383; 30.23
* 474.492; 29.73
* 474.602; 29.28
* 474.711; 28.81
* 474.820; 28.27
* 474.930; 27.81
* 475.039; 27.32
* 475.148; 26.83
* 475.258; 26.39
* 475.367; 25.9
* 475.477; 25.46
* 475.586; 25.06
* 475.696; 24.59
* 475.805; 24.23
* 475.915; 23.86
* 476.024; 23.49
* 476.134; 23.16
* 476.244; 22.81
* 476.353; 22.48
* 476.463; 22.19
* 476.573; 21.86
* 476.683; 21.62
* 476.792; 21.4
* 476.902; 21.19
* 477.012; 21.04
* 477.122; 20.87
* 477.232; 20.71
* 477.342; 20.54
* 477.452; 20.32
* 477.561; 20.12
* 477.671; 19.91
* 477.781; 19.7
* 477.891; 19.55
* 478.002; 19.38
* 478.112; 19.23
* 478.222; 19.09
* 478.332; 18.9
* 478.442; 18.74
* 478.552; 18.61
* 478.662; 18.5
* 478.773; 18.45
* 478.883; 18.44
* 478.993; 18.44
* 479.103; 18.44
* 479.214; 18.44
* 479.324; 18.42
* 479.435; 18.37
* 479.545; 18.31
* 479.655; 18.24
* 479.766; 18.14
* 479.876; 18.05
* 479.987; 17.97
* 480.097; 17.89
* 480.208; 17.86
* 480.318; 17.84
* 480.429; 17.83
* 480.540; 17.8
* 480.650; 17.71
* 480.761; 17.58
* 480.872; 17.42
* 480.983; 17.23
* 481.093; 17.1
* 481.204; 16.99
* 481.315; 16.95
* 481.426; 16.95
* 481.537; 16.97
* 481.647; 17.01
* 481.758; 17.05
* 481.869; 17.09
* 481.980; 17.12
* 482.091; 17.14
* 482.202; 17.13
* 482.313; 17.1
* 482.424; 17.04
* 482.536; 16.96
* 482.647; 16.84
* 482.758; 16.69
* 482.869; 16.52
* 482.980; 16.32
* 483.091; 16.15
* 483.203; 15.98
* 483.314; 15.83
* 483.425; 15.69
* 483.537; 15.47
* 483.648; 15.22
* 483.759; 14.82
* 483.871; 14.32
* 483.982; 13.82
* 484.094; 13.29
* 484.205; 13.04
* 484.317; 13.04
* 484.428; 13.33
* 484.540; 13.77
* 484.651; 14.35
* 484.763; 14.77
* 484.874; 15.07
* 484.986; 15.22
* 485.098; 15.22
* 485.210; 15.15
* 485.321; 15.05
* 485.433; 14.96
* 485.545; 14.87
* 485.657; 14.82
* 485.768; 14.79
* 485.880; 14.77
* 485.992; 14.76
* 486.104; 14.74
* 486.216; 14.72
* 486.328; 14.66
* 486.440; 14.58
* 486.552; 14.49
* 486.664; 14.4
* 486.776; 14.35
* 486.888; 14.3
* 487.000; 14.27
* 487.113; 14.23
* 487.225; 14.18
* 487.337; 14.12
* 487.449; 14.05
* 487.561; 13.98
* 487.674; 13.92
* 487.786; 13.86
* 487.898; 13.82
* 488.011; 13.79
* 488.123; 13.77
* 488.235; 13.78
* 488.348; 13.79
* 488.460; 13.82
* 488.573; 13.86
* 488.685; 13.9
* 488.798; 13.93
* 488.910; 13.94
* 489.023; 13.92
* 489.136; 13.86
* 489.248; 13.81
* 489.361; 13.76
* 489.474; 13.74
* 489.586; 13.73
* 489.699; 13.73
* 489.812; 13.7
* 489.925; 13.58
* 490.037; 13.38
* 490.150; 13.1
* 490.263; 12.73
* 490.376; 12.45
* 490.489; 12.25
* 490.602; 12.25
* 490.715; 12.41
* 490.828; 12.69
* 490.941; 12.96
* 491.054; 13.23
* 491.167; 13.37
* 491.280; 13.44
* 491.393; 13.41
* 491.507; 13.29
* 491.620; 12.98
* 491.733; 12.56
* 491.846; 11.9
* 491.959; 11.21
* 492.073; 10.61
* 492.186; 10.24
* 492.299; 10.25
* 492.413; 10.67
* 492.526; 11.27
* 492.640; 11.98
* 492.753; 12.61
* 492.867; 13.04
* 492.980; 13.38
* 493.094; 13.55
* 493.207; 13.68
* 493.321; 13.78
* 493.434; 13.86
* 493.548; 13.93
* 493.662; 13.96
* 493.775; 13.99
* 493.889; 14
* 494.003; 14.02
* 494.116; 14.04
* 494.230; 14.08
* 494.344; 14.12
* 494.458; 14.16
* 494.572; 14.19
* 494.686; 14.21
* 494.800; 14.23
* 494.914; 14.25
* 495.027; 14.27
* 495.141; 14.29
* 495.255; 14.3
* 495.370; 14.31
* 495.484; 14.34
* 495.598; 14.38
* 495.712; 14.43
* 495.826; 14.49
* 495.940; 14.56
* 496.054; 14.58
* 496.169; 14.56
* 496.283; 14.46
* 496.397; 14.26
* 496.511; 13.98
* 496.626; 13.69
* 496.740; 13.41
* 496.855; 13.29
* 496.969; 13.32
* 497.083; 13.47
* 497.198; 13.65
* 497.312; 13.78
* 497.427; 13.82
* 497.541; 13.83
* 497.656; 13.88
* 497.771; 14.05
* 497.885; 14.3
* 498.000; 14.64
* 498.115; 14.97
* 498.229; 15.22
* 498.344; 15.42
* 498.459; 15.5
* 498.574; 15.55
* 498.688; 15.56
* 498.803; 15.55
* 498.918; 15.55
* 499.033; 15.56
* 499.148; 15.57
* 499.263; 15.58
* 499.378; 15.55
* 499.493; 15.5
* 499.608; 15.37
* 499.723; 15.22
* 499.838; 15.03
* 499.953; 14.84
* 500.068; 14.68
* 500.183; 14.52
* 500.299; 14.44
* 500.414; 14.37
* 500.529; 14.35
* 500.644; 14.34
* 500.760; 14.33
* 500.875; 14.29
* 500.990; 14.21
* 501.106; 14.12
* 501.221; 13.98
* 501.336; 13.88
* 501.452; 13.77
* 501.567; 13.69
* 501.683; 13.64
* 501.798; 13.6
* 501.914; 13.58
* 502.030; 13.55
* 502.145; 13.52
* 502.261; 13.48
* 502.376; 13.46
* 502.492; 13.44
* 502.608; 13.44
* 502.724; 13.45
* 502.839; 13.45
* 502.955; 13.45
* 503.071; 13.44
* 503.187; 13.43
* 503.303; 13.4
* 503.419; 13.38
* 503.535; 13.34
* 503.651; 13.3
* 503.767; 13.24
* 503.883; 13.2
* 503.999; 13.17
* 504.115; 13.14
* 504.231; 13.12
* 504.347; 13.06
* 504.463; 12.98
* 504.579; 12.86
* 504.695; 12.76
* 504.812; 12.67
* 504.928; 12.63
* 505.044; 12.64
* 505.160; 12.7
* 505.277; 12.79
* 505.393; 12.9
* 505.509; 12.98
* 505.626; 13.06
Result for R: 1.8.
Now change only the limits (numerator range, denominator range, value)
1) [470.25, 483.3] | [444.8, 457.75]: 2.03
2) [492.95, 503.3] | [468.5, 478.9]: 0.57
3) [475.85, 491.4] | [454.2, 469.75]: 0.63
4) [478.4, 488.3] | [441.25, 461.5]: 1.16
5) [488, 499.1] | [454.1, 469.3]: 0.56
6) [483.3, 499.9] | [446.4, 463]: 0.89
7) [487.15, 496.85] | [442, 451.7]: 1.37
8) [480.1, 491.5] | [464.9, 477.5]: 0.52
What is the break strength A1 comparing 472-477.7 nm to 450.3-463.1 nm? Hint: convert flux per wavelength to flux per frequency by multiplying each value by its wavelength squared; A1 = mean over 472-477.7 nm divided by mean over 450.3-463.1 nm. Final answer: 1.4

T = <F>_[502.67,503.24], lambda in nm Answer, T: 13.4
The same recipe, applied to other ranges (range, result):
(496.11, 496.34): 14.5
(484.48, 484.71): 14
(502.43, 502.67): 13.4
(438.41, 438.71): 11.1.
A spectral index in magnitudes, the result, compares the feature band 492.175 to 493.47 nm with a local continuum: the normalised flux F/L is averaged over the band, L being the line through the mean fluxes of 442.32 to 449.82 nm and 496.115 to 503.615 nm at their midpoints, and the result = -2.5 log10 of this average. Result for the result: 0.12 mag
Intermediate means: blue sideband 11.5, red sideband 14.2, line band 12.4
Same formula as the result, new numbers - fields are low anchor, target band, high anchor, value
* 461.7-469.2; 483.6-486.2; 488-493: 0.223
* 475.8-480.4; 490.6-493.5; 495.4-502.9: 0.282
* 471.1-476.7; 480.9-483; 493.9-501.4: 0.390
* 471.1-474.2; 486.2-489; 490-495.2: 0.256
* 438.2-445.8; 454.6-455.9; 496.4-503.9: 0.127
